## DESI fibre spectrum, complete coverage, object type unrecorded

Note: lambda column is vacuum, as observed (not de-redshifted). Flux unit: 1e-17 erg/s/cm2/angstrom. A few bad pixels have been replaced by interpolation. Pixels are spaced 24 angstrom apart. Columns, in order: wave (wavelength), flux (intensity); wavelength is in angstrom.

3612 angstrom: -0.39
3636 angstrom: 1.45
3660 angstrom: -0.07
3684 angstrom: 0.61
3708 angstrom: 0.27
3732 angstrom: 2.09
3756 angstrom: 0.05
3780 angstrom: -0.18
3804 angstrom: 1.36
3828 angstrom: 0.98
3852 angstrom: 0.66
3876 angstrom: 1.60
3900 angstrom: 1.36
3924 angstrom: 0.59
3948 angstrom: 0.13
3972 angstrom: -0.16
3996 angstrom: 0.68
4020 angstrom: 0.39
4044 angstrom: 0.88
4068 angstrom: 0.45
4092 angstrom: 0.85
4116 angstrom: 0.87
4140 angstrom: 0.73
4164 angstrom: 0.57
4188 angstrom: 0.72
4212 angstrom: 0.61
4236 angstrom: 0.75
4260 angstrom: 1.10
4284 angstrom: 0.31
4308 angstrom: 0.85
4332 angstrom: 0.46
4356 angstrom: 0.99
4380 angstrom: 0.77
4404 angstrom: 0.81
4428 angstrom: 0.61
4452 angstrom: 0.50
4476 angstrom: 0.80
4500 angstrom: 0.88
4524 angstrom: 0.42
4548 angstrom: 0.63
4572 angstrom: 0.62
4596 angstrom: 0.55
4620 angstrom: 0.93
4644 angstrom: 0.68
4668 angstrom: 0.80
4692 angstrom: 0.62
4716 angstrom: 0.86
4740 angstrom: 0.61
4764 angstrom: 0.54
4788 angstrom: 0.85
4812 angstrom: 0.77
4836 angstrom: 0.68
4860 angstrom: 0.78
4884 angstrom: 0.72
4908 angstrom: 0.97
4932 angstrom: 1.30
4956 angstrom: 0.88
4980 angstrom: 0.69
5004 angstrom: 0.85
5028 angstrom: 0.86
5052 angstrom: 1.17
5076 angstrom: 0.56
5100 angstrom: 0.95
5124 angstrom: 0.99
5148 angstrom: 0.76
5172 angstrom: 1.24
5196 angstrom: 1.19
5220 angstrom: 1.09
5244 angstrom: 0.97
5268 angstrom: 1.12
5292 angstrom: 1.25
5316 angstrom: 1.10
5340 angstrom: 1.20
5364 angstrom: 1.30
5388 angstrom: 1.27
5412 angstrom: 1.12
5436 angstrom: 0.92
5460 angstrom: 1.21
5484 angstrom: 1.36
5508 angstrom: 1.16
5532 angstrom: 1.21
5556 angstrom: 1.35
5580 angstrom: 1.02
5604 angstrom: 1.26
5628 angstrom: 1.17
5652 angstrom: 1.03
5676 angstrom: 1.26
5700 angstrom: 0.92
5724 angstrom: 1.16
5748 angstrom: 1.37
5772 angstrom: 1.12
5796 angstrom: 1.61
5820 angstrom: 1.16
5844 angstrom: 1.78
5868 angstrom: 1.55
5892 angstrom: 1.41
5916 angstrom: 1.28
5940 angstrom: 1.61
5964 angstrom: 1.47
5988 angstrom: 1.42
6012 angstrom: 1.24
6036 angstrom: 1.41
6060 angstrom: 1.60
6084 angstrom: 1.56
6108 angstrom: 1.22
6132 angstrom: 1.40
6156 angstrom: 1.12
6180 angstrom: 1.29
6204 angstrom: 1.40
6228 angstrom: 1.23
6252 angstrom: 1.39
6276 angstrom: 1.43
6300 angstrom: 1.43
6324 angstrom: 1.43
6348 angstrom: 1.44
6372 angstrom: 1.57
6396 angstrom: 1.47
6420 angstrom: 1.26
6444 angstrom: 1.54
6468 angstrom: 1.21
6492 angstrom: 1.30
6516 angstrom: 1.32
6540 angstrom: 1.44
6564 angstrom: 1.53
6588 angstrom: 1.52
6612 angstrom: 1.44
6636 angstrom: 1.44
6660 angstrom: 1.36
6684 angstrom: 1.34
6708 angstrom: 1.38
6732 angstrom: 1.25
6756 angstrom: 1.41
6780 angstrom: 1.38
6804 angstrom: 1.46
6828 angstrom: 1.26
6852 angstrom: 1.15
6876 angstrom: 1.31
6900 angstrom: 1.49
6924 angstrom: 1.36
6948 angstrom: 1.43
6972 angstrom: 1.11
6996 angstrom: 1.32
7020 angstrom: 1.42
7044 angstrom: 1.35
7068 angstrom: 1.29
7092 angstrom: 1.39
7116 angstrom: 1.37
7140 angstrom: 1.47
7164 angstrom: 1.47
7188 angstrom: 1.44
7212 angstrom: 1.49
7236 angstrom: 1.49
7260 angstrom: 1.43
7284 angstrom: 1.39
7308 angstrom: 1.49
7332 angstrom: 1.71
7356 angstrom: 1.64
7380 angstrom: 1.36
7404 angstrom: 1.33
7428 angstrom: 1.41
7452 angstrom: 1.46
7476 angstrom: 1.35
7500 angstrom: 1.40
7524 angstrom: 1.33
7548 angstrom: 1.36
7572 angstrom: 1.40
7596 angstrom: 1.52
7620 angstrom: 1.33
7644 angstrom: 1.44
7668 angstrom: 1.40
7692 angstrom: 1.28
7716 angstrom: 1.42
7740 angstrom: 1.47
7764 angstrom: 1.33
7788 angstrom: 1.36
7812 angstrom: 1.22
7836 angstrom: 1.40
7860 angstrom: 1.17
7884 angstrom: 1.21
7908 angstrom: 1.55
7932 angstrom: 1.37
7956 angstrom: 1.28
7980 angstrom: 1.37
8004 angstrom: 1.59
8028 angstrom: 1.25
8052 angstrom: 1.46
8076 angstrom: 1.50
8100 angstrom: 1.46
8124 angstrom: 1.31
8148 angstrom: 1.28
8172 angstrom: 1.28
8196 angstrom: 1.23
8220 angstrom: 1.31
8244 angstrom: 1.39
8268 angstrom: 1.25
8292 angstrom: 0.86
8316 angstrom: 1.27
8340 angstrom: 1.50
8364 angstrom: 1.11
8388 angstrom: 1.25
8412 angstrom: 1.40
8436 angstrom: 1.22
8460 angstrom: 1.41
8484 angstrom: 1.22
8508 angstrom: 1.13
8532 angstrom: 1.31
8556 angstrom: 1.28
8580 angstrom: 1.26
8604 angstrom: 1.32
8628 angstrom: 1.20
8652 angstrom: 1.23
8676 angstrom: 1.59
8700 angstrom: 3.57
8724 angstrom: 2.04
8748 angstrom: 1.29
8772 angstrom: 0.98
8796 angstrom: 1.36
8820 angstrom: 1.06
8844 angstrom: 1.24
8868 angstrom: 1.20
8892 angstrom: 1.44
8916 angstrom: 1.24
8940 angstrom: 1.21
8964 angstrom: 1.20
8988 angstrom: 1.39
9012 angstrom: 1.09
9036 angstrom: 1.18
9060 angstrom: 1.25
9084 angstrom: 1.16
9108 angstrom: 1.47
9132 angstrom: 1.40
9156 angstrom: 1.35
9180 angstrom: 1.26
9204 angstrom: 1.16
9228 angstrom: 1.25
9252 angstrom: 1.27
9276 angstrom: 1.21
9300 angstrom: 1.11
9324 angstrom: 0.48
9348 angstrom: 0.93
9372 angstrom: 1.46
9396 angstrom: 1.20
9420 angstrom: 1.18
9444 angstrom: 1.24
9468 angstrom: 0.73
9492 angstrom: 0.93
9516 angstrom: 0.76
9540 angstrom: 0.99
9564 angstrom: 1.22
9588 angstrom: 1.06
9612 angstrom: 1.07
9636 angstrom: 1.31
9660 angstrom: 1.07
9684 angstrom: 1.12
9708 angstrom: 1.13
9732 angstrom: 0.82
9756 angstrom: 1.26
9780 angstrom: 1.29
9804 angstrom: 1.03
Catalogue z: 0.32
